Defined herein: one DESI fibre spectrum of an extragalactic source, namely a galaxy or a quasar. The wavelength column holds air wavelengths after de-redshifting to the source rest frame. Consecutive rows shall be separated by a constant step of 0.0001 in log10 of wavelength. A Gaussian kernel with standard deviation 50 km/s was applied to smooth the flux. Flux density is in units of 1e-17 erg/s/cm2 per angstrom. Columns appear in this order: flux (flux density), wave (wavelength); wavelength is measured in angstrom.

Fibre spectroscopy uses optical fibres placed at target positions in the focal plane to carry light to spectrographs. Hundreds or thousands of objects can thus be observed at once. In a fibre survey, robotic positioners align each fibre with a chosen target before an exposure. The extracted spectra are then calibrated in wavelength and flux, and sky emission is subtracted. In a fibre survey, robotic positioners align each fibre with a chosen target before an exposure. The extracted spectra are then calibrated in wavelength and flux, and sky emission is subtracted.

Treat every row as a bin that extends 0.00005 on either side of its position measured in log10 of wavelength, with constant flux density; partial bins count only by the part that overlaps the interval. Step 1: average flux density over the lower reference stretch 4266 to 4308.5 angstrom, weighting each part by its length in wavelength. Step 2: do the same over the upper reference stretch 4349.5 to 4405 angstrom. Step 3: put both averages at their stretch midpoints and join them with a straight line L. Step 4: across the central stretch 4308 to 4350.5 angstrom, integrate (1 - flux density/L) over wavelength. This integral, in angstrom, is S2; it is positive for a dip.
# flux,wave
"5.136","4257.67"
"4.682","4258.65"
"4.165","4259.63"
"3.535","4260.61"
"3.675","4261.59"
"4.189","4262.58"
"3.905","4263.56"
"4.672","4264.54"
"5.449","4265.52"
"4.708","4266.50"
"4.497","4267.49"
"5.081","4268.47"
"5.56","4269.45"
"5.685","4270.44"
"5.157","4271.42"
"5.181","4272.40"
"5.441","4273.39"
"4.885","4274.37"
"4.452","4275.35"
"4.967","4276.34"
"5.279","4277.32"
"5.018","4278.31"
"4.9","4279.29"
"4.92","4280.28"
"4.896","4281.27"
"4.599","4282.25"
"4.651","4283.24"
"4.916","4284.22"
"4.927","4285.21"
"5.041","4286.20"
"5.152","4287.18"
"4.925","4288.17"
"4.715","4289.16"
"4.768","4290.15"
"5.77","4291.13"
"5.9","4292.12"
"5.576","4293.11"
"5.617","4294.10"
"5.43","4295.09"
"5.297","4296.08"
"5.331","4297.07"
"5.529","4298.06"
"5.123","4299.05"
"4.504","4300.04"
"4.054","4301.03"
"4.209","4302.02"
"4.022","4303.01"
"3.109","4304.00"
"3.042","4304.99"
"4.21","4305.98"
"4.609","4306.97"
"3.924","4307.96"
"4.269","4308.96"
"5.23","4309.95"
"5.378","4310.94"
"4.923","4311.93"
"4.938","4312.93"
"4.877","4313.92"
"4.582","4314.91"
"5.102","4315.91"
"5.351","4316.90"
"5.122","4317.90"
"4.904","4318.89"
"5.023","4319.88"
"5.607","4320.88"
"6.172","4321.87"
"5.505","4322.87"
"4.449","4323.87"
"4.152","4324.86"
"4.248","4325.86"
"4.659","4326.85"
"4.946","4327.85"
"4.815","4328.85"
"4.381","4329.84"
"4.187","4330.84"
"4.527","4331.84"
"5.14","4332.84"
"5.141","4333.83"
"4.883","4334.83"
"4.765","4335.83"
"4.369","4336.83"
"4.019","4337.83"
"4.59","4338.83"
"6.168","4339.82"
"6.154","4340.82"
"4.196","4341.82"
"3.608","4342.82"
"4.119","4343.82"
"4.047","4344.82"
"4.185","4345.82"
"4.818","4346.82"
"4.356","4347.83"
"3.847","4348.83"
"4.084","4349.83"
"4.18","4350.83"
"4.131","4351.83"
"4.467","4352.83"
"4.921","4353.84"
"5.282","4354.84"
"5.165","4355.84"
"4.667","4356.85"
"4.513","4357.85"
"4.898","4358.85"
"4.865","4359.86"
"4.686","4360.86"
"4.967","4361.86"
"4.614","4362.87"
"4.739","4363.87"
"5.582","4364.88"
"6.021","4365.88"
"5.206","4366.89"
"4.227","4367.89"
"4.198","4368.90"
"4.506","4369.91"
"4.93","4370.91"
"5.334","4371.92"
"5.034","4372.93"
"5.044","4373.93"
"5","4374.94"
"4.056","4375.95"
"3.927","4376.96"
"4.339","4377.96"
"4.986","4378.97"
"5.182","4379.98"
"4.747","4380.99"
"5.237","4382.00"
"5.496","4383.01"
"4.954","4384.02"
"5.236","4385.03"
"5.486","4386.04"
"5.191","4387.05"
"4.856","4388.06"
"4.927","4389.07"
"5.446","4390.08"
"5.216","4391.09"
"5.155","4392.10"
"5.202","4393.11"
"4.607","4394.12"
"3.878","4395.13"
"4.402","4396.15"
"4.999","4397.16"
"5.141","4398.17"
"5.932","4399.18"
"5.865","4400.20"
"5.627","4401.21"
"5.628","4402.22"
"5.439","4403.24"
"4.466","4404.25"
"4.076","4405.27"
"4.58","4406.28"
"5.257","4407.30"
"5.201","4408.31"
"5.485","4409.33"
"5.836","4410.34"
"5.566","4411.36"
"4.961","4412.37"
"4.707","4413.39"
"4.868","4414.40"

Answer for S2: 1.3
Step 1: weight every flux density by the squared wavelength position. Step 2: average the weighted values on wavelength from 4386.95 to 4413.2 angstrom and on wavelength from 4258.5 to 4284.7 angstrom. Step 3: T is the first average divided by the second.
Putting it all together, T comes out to 1.13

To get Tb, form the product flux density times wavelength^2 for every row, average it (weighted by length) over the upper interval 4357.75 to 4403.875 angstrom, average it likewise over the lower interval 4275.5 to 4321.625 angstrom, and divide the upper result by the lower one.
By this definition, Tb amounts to 1.1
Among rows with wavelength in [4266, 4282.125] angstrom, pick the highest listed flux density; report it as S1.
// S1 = 5.685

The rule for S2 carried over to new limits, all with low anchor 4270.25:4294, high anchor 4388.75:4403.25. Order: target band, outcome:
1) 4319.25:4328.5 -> 0.2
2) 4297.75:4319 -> 2.2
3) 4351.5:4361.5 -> 0.7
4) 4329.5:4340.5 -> 0.7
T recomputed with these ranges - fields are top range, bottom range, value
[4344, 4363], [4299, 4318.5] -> 1.03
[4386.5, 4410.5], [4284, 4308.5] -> 1.12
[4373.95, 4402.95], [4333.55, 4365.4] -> 1.10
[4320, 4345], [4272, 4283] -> 0.99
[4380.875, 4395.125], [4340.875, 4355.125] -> 1.19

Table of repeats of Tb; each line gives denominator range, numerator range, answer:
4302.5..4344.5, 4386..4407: 1.11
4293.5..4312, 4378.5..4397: 1.13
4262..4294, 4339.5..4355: 0.93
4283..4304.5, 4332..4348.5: 0.96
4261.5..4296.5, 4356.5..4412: 1.05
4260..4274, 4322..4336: 1.02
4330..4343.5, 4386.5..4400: 1.09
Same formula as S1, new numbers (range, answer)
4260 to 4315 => 5.9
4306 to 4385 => 6.172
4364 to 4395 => 6.021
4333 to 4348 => 6.168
